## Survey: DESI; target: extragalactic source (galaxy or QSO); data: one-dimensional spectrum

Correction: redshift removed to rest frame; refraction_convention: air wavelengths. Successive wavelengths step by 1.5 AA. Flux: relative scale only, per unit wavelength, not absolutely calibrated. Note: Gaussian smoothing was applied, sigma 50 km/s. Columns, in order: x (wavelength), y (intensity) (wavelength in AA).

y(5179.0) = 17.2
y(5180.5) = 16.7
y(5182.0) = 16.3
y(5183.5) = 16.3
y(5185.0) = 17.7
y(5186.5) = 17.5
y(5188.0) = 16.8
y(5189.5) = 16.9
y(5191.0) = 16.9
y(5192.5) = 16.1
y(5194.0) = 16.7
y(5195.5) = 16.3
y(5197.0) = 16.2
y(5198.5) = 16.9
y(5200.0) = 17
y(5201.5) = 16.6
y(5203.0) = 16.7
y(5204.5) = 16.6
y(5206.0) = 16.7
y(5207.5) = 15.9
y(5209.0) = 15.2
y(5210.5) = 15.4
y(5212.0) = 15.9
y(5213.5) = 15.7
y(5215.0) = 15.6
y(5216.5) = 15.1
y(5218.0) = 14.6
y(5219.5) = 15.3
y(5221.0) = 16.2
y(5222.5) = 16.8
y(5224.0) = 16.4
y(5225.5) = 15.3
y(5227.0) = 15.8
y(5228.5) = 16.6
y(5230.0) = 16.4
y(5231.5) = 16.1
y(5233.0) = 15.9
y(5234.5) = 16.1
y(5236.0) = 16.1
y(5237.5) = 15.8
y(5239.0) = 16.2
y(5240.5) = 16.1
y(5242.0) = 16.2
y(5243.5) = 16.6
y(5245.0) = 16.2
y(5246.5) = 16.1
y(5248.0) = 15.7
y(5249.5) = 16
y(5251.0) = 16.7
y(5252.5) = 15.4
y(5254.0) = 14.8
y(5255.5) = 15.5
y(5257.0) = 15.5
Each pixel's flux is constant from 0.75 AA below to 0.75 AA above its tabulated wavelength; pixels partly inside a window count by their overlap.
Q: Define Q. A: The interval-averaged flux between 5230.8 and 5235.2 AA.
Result 16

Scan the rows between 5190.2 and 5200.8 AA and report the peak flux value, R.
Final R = 17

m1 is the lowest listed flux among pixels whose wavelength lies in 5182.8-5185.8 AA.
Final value 16.3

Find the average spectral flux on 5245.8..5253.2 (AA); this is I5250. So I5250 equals 16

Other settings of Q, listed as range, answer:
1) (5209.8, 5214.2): 15.7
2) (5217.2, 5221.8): 15.4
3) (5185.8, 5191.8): 17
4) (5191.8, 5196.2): 16.4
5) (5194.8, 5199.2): 16.5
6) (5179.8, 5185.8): 16.8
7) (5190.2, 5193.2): 16.5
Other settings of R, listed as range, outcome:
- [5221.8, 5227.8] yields 16.8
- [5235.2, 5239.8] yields 16.2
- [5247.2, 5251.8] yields 16.7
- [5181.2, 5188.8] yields 17.7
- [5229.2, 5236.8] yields 16.4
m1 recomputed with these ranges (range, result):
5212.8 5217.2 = 15.1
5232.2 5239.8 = 15.8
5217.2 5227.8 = 14.6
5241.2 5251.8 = 15.7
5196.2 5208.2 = 15.9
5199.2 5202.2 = 16.6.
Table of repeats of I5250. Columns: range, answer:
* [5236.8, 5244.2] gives 16.2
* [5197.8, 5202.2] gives 16.8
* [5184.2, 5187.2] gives 17.6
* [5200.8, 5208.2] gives 16.5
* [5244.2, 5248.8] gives 16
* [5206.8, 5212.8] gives 15.6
